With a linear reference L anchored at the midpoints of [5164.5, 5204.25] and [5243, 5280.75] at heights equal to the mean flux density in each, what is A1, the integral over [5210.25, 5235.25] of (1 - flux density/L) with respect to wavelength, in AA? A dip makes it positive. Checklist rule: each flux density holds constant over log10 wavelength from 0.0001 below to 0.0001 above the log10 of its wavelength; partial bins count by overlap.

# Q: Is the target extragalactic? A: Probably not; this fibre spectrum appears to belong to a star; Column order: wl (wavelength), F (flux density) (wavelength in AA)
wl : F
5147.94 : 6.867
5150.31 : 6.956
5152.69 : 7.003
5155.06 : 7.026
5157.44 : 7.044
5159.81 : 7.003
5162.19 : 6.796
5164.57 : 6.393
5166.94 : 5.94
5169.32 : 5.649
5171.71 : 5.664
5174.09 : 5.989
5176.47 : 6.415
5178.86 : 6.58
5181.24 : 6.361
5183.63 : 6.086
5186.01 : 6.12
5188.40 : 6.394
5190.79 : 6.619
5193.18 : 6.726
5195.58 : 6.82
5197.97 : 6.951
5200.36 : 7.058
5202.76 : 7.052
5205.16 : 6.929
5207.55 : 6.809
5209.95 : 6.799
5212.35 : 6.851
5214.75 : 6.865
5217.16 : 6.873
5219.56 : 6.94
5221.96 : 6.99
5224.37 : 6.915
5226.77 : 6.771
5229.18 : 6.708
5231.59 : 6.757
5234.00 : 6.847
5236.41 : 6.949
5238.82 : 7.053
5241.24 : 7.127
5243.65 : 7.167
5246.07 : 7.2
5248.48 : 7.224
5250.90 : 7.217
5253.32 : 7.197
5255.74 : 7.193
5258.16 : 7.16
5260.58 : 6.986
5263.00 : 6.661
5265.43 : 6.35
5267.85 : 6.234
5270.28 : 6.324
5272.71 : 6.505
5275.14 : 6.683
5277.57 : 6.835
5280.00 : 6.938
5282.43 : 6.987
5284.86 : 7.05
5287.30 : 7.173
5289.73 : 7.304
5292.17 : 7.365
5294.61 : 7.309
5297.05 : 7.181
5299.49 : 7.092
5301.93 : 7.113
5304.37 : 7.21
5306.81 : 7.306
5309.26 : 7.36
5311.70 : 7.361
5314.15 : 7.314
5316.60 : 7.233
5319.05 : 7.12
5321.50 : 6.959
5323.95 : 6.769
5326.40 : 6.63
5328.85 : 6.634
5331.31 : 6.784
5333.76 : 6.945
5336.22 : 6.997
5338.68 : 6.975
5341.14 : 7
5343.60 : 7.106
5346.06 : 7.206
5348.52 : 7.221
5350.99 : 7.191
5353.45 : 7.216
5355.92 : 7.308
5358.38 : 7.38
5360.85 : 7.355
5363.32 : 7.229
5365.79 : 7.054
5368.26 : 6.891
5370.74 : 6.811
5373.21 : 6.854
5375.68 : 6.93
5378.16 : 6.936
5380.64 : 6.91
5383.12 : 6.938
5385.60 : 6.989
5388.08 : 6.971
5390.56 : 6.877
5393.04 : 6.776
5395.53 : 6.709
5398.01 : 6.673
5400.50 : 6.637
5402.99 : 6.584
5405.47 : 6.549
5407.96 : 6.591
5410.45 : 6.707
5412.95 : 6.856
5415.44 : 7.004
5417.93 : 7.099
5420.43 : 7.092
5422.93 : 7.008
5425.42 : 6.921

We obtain -0.8 AA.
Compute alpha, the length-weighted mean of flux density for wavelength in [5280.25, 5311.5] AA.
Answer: 7.2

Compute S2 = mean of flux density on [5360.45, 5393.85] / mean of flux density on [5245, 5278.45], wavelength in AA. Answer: 1.02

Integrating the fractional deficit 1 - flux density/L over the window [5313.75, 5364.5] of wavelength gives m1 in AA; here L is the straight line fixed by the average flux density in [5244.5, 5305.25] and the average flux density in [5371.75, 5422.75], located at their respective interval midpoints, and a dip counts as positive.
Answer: -1.2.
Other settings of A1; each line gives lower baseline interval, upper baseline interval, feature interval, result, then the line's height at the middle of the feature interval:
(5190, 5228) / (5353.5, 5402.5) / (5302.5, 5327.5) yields -0.7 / 6.93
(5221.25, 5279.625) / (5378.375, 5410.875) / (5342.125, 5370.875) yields -1.6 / 6.8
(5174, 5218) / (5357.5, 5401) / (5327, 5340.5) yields 0.0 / 6.87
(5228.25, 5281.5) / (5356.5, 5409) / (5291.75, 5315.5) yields -1.3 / 6.88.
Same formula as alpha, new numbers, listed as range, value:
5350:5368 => 7.23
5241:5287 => 6.9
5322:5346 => 6.89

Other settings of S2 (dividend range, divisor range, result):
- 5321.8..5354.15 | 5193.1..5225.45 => 1.01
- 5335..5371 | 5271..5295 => 1.02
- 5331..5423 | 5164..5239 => 1.05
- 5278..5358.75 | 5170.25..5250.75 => 1.05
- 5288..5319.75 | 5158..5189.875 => 1.15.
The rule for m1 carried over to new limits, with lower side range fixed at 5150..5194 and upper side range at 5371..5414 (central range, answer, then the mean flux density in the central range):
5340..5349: -0.5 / 7.13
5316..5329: -0.4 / 6.9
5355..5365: -0.8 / 7.31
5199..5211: -0.8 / 6.93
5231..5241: -0.6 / 6.93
